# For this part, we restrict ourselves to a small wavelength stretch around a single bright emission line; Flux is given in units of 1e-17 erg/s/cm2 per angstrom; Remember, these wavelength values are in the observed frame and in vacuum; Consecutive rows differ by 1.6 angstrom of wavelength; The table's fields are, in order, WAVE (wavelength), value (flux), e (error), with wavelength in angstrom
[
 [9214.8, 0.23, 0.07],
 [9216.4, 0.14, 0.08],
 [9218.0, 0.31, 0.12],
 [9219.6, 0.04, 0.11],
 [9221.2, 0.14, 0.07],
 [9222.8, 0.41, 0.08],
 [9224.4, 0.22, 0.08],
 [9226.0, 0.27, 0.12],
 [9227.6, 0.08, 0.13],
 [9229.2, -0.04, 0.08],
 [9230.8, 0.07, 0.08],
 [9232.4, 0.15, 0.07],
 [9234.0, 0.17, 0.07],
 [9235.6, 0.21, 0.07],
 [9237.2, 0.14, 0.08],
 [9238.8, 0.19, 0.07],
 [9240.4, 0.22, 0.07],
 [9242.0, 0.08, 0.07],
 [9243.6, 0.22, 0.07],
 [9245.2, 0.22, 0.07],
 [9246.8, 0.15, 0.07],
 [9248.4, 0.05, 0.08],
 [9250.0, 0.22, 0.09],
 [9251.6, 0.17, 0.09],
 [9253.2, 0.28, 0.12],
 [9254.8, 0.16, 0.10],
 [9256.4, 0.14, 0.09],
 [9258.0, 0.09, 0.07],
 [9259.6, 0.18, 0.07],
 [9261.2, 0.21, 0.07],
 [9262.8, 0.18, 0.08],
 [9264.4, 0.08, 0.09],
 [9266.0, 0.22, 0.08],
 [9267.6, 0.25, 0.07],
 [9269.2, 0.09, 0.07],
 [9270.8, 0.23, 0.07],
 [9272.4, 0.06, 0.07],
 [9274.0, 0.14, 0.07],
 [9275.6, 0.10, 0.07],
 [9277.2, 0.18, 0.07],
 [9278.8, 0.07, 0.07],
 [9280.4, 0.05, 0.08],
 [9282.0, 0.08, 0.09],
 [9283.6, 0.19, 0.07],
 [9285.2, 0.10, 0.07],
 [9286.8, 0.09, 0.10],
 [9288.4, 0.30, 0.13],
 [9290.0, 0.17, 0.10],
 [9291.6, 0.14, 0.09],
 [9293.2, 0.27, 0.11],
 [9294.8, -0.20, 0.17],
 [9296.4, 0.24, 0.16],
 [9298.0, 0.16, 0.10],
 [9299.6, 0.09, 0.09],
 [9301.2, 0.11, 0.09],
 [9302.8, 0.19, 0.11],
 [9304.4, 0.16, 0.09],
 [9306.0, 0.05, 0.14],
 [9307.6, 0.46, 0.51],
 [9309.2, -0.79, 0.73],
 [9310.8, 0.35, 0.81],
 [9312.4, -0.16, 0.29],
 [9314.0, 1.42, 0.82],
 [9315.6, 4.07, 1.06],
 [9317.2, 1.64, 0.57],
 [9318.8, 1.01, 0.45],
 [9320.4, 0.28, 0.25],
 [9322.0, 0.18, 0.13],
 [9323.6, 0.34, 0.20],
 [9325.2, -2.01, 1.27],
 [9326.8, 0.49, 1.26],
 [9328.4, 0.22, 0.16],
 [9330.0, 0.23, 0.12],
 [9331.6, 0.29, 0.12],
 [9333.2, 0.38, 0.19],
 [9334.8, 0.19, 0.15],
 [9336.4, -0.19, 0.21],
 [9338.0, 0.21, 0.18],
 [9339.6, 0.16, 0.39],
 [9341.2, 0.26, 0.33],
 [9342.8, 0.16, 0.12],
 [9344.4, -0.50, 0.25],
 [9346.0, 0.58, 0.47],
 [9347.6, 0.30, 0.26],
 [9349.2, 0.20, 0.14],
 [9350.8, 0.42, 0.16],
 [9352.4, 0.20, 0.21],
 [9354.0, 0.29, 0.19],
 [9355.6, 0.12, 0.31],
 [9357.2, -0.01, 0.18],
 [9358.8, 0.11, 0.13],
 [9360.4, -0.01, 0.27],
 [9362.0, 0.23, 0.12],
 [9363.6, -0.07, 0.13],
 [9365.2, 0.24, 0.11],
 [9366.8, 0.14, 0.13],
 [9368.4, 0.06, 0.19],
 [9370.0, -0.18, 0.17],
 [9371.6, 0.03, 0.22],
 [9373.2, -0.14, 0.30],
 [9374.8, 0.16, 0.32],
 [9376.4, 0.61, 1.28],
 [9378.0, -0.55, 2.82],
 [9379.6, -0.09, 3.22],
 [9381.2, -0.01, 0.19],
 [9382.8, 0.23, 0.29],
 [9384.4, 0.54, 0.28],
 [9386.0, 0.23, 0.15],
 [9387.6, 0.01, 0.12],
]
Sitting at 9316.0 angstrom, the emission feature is Hbeta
